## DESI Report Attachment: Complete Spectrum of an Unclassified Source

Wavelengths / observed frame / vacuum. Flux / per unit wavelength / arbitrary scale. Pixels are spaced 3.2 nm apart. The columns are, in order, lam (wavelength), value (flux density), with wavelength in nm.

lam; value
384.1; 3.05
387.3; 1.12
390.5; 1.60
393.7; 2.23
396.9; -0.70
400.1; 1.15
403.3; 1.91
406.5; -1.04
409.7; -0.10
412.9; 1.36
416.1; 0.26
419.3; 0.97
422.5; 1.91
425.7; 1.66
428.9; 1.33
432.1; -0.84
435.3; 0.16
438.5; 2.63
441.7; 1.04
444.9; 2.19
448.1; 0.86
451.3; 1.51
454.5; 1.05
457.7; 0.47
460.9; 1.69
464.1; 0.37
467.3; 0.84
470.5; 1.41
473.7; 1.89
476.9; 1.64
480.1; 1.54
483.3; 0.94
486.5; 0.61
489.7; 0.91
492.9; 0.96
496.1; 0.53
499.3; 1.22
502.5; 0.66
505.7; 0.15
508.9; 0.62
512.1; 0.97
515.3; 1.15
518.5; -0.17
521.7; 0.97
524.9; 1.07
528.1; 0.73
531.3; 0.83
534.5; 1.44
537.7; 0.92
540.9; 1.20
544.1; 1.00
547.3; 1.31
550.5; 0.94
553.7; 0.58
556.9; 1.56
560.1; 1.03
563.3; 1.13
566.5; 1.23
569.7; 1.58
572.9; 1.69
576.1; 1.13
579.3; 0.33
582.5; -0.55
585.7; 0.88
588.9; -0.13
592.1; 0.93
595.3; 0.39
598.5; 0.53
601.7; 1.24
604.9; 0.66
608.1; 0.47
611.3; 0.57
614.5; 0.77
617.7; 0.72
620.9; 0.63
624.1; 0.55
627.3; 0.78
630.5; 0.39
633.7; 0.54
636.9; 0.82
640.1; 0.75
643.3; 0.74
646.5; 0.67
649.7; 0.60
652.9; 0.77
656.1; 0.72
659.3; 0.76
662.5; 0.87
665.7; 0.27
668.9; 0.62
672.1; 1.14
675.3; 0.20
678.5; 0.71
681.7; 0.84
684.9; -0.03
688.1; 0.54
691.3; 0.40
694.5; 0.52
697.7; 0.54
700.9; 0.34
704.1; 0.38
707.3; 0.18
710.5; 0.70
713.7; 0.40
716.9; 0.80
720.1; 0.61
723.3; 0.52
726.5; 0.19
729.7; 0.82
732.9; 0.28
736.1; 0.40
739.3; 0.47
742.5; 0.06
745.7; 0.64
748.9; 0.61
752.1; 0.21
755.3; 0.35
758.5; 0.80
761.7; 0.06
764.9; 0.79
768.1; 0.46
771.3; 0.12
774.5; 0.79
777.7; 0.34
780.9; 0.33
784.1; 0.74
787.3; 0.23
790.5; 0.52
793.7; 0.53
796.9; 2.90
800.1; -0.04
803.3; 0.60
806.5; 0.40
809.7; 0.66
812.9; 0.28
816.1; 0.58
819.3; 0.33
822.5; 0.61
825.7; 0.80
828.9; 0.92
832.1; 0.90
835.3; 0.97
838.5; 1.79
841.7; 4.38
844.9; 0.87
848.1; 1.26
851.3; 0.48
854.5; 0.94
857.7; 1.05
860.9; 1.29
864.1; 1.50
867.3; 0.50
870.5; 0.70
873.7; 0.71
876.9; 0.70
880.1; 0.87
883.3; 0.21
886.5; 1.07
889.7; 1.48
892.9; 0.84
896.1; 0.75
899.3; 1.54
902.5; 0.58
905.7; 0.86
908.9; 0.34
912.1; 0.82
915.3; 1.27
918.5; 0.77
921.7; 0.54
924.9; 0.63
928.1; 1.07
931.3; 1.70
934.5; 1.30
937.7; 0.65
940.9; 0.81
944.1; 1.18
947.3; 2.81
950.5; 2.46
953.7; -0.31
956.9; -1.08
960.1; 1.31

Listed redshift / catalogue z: 1.139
